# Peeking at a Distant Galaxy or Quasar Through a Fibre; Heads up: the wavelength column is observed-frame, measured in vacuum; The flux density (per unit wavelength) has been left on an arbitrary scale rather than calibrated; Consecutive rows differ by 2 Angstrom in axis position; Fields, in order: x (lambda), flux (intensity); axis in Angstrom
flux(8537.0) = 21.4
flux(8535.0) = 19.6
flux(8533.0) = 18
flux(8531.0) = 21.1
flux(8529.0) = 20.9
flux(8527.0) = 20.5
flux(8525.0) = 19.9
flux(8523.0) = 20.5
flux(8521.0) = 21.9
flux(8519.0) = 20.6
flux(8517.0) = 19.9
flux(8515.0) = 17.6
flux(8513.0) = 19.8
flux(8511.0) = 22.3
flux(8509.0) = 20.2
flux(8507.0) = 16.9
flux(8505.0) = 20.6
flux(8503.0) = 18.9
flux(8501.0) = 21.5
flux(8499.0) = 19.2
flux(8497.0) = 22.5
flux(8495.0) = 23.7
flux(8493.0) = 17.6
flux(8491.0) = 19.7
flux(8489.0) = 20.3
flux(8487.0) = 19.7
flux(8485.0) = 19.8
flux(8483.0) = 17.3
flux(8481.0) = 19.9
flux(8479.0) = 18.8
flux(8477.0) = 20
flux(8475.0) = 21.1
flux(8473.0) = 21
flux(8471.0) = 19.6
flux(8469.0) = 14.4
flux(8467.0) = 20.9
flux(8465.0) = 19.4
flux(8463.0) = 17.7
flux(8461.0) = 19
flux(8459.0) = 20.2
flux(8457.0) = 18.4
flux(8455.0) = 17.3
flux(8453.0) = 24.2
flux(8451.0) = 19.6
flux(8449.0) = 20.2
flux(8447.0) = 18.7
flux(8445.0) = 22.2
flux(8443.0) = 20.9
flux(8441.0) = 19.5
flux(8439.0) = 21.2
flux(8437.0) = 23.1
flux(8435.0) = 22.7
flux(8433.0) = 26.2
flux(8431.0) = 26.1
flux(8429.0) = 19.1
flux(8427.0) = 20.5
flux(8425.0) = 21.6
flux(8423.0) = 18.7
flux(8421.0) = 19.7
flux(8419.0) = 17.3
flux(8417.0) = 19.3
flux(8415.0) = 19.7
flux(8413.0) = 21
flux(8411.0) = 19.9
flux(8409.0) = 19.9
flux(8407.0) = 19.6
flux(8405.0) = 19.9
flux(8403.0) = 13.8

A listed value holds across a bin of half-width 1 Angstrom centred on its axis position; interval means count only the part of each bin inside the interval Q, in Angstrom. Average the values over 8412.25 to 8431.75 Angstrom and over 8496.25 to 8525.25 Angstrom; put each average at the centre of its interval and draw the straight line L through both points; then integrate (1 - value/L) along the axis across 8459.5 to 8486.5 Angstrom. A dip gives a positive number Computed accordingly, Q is 1.3 Angstrom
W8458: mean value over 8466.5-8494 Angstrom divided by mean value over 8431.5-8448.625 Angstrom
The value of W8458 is 0.9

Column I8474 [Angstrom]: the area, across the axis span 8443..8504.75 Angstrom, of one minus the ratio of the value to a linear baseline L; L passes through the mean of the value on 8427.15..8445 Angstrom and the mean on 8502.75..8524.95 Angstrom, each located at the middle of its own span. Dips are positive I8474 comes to 3.9 Angstrom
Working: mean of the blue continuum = 22.3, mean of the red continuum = 20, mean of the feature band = 19.8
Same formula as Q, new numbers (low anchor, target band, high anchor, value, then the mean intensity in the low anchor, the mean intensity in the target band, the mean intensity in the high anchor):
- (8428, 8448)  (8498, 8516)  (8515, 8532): 0.96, 22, 19.7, 20.5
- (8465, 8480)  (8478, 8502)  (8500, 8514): -0.34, 19.4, 20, 20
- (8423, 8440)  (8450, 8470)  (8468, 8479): 1.09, 22.3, 19.1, 19.2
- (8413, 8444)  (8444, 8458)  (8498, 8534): 0.47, 21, 20.1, 20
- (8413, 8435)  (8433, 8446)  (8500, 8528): -0.74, 20.9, 22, 20.1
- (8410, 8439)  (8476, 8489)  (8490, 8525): 0.71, 21.1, 19.3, 20.2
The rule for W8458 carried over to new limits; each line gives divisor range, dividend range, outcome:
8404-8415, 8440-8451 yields 1.01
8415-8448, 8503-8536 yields 0.95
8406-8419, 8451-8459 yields 1.01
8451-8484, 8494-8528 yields 1.05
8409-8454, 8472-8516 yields 0.95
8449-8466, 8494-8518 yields 1.04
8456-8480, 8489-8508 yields 1.05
